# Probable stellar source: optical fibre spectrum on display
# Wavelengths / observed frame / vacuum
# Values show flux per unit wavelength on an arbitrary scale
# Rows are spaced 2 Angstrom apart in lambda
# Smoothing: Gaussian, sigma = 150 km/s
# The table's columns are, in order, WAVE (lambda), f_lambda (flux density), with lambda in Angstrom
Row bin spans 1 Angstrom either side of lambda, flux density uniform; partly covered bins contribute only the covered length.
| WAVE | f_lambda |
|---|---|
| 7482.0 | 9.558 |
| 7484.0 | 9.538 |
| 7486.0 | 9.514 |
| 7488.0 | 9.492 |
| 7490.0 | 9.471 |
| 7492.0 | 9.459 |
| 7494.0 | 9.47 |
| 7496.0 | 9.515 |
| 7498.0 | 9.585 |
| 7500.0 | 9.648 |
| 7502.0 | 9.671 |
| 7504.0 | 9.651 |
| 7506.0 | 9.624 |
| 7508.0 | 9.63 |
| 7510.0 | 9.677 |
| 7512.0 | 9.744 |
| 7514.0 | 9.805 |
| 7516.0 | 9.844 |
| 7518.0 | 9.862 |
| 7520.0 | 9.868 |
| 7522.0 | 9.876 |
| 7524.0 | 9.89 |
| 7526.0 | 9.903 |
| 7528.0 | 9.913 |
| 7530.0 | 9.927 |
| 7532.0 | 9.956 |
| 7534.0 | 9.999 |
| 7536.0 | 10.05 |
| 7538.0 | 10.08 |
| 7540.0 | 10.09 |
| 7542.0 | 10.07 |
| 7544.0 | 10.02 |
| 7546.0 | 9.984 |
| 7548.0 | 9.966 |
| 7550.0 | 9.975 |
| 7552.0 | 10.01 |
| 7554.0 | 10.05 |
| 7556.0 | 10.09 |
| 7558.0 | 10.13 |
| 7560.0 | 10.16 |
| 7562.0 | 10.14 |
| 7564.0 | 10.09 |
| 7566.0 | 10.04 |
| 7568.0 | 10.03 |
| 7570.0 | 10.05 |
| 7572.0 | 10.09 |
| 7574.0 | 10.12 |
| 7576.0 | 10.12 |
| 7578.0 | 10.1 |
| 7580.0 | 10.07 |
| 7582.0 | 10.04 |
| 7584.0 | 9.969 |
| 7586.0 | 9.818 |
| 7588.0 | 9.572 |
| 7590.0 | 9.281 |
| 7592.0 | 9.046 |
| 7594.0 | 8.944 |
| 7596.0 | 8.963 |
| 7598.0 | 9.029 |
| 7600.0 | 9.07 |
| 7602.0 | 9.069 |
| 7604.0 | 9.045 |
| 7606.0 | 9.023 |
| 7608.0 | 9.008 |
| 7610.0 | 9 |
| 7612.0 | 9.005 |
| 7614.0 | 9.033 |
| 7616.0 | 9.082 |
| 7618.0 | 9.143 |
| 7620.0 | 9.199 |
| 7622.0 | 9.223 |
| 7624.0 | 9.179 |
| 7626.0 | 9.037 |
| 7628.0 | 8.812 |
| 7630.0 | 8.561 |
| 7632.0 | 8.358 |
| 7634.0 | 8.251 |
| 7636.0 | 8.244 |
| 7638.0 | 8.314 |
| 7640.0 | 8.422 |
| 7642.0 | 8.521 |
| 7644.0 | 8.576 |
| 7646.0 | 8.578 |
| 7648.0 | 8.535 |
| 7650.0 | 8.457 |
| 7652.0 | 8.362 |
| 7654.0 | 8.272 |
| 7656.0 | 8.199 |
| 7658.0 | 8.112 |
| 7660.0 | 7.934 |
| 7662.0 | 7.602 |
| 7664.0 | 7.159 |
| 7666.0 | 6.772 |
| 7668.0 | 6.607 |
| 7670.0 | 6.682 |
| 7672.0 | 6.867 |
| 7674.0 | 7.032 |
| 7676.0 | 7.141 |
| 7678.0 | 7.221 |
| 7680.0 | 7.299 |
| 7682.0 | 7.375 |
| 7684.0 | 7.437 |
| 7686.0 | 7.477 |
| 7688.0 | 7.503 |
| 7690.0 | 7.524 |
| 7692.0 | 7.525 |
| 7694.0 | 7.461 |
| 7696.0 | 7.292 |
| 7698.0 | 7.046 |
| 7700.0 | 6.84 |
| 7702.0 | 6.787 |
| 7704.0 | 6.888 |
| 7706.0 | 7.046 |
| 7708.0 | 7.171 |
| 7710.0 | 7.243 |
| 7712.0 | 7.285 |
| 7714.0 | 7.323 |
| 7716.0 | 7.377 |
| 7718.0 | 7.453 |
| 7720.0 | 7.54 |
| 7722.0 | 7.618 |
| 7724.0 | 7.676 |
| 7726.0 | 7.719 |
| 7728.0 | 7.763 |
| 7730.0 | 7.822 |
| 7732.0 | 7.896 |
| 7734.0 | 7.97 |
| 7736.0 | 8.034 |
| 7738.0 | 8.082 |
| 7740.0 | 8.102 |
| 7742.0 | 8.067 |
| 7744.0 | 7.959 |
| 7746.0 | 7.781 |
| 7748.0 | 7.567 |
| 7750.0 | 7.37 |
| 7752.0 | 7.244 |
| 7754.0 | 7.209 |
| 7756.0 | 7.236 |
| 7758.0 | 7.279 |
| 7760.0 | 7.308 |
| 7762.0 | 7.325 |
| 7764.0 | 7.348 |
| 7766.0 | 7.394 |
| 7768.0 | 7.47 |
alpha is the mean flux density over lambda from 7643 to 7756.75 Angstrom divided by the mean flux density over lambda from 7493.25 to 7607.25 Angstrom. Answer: 0.8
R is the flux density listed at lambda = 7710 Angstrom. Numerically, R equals 7.243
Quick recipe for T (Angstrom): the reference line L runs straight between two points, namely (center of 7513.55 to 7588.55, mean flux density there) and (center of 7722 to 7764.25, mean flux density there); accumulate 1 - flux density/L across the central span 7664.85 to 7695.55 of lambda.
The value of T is 4.5 Angstrom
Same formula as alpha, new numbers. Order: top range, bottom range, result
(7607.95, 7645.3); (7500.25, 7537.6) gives 0.89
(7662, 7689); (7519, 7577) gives 0.71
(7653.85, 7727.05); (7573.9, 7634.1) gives 0.79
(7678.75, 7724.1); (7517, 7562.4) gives 0.73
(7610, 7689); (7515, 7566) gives 0.81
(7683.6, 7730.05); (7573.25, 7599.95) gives 0.77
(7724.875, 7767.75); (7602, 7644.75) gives 0.87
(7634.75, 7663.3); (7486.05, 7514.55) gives 0.86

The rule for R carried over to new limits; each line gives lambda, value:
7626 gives 9.037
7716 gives 7.377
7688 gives 7.503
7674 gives 7.032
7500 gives 9.648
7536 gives 10.05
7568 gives 10.03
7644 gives 8.576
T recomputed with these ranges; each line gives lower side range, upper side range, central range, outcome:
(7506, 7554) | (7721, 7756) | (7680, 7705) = 2.9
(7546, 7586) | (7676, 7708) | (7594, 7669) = 0.5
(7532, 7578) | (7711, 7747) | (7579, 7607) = 0.6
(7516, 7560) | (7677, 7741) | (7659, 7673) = 1.7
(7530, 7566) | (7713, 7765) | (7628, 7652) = 1.2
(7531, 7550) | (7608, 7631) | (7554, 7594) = -1.3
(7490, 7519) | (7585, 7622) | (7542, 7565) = -1.6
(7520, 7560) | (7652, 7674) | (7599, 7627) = -2.0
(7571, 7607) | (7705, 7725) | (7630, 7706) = 5.0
